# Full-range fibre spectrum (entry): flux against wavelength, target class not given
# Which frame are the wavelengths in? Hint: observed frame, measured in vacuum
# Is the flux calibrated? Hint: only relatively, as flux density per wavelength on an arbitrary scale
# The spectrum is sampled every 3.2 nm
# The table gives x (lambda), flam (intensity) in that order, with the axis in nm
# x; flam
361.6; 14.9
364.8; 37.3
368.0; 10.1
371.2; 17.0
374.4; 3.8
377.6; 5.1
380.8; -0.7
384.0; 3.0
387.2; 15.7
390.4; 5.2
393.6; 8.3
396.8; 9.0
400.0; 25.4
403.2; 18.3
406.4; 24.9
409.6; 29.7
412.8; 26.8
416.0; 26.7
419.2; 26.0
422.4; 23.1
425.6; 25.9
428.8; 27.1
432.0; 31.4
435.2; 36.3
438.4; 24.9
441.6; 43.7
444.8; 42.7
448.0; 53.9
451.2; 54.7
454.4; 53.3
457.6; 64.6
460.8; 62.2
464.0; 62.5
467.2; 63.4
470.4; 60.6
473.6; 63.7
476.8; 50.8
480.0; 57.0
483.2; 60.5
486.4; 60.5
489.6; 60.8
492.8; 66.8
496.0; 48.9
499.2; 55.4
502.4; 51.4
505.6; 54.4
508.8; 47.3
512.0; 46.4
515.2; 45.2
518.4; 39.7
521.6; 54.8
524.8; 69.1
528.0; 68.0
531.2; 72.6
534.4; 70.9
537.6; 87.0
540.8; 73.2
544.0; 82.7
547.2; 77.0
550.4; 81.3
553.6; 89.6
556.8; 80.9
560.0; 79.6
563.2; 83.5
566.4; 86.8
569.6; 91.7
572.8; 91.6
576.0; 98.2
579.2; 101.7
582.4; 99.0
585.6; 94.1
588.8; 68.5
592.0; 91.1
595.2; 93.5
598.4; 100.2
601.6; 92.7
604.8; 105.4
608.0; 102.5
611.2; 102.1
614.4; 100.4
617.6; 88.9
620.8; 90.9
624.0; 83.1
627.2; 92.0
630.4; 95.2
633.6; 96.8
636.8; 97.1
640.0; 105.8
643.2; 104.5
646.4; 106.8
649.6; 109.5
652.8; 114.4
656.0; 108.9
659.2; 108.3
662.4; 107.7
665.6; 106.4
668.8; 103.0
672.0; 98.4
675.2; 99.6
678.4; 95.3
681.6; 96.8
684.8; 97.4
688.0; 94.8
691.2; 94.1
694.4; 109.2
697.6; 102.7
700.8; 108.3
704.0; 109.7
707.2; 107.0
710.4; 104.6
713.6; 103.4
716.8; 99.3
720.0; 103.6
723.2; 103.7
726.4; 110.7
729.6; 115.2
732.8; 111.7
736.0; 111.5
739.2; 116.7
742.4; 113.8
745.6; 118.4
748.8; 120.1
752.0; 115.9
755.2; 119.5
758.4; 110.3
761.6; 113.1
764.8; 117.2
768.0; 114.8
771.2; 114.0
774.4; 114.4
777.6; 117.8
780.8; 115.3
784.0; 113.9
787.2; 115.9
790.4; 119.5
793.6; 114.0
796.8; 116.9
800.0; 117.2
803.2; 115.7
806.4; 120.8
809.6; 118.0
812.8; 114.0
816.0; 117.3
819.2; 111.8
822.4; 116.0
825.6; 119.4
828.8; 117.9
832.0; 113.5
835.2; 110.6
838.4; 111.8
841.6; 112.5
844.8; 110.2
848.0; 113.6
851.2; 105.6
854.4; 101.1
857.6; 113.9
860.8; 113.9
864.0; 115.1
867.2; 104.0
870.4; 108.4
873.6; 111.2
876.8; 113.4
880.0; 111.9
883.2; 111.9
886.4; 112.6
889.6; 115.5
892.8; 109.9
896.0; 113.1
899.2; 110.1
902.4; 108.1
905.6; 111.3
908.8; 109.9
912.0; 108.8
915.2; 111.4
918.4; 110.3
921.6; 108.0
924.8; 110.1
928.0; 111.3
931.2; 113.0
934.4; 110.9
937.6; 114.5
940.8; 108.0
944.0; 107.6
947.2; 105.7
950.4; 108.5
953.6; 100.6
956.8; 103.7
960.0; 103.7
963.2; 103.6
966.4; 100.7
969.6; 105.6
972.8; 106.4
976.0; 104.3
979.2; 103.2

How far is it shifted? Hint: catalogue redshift 0.000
